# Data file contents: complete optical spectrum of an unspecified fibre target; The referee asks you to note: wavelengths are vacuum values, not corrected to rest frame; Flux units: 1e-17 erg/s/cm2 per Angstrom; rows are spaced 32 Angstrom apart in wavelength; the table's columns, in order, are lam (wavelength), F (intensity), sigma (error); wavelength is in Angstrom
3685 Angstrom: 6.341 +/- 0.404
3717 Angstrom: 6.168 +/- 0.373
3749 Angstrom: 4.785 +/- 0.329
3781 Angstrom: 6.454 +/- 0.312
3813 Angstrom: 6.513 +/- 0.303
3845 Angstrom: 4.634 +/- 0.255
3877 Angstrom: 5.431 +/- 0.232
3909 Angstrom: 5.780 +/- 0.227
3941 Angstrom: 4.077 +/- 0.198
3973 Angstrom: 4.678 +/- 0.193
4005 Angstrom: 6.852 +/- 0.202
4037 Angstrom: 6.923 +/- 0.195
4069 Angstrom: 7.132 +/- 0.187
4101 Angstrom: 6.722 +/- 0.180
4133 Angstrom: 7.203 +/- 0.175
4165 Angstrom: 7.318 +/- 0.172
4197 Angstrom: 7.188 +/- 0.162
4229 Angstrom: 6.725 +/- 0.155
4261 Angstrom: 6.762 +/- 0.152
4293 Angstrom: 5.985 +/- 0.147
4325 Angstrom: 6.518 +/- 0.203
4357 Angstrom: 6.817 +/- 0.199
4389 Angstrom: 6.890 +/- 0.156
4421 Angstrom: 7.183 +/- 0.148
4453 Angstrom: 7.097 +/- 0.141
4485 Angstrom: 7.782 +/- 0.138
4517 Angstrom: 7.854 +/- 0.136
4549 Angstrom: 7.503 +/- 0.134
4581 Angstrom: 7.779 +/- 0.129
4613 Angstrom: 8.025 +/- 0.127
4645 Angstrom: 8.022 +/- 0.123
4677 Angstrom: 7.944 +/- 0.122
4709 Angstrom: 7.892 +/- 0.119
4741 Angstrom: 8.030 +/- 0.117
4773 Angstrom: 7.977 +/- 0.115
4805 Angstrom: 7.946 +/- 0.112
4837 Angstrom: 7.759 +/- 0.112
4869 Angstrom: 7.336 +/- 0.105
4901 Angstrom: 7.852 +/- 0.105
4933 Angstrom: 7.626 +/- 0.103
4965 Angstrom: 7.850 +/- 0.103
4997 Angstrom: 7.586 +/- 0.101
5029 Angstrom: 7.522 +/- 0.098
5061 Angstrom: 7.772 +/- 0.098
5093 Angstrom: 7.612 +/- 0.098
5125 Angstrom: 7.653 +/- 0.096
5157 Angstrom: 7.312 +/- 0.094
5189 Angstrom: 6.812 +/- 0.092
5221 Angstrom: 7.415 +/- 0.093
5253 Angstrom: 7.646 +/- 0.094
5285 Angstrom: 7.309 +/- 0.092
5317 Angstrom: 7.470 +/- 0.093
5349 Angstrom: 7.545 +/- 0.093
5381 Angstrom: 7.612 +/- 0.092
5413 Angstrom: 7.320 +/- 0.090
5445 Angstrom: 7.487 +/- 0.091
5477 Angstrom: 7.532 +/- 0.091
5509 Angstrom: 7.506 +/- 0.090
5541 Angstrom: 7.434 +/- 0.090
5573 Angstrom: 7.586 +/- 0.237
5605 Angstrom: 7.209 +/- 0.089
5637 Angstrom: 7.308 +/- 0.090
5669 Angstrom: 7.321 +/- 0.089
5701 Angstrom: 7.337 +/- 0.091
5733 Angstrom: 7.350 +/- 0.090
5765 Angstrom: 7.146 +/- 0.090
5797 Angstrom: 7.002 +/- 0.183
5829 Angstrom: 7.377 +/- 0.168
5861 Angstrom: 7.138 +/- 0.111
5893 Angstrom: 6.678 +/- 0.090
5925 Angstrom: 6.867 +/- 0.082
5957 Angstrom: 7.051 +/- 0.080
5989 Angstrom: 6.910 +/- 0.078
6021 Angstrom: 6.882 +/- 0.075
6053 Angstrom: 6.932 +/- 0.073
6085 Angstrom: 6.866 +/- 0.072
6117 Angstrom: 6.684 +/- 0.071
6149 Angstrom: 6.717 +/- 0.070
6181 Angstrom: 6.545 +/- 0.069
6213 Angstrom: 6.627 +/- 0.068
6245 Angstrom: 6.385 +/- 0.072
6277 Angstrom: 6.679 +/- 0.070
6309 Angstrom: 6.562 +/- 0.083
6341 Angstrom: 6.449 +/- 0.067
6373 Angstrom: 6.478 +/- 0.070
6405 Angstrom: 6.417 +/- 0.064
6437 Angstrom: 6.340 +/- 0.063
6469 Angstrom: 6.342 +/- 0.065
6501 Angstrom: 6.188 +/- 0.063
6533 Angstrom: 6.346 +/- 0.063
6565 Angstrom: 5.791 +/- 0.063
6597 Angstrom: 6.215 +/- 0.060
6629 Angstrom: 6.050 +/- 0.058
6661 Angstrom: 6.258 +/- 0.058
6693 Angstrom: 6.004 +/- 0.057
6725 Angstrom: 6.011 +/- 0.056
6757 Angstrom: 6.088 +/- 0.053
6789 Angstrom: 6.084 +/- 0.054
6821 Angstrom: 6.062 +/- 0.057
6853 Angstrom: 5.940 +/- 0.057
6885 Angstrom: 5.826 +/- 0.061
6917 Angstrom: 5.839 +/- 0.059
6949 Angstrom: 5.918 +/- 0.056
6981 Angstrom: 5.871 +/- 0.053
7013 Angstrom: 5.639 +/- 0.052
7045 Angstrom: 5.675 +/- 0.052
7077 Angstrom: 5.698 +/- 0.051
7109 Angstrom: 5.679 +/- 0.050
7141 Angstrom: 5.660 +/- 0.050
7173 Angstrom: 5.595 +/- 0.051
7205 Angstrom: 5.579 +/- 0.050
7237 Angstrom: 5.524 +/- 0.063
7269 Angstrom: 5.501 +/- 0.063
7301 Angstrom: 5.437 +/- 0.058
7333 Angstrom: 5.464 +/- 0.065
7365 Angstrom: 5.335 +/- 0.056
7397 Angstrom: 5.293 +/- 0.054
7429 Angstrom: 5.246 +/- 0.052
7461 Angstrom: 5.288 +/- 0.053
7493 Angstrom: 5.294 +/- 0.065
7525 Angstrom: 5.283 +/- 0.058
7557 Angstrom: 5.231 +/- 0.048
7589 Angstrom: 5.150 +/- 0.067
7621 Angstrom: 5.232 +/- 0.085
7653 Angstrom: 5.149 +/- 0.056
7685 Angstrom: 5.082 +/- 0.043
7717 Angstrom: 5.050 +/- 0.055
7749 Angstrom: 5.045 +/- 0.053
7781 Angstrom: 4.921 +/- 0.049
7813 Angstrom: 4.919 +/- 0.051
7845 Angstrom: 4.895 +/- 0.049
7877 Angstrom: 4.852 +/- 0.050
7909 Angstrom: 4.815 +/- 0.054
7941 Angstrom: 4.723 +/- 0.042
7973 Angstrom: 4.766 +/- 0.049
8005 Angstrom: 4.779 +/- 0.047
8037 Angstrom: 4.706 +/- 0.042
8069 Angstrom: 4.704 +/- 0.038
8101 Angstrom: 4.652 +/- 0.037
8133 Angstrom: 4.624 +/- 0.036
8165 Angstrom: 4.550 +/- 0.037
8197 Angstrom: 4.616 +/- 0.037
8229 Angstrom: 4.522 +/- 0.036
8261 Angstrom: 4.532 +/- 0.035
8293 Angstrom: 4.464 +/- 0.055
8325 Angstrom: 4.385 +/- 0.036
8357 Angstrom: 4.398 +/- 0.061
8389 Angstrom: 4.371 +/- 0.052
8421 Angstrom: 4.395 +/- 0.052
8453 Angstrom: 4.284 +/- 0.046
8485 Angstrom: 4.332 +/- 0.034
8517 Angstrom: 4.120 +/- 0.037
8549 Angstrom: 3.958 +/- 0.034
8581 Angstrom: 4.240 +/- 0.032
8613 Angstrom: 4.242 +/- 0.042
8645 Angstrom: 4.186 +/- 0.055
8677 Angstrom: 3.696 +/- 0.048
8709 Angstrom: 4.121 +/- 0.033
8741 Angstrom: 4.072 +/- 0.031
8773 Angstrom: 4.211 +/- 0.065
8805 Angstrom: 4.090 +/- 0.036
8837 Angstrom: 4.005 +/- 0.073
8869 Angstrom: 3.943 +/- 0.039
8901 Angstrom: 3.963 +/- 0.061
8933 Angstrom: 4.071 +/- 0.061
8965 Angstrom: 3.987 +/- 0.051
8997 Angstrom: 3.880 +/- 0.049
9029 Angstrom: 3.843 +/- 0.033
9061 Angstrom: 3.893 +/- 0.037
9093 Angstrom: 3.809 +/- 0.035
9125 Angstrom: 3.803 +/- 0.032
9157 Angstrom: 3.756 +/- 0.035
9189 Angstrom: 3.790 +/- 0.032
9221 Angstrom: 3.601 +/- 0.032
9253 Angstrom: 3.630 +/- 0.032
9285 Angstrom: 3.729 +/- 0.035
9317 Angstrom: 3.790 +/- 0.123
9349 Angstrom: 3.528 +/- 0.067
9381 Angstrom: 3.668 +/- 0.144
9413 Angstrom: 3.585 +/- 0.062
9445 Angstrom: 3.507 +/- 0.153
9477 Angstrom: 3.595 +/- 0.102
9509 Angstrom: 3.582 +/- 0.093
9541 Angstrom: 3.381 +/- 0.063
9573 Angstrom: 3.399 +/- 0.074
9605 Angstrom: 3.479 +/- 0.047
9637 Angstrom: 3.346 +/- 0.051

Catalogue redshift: 0.000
